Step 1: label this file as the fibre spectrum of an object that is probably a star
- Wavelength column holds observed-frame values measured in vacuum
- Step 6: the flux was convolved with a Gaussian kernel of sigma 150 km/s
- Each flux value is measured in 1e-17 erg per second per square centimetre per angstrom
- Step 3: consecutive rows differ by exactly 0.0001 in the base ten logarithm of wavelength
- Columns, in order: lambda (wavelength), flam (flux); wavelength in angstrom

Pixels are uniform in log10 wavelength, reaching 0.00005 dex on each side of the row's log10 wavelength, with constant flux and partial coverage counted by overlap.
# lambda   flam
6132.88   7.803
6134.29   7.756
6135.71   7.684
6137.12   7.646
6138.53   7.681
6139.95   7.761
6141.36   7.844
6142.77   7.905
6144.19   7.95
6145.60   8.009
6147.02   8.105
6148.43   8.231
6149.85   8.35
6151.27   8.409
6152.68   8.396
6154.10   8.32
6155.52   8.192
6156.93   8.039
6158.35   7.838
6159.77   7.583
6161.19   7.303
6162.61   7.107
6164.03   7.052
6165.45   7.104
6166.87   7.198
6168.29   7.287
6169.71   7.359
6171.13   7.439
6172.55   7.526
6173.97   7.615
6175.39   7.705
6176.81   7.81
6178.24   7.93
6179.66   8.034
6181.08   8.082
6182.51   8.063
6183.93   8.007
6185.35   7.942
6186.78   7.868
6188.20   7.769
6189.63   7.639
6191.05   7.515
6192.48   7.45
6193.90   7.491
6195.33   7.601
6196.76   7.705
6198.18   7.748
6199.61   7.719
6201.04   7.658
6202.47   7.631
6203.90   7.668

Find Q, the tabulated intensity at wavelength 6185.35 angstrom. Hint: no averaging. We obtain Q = 7.942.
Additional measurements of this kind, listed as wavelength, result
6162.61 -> 7.107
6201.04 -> 7.658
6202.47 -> 7.631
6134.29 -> 7.756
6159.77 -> 7.583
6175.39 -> 7.705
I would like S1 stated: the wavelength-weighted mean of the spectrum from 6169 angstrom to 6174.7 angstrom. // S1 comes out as 7.49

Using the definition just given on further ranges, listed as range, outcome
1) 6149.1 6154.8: 8.36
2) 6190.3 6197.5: 7.56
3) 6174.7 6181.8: 7.91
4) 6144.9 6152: 8.22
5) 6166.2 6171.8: 7.32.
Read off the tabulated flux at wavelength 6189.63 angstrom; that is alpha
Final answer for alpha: 7.639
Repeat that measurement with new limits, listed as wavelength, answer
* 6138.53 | 7.681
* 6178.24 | 7.93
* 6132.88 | 7.803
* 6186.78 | 7.868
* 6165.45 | 7.104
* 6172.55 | 7.526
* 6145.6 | 8.009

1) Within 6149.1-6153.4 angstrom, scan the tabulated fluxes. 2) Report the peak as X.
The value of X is 8.409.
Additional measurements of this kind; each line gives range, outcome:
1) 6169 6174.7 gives 7.615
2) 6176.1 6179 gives 7.93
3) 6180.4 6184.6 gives 8.082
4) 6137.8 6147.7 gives 8.105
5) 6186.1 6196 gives 7.868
